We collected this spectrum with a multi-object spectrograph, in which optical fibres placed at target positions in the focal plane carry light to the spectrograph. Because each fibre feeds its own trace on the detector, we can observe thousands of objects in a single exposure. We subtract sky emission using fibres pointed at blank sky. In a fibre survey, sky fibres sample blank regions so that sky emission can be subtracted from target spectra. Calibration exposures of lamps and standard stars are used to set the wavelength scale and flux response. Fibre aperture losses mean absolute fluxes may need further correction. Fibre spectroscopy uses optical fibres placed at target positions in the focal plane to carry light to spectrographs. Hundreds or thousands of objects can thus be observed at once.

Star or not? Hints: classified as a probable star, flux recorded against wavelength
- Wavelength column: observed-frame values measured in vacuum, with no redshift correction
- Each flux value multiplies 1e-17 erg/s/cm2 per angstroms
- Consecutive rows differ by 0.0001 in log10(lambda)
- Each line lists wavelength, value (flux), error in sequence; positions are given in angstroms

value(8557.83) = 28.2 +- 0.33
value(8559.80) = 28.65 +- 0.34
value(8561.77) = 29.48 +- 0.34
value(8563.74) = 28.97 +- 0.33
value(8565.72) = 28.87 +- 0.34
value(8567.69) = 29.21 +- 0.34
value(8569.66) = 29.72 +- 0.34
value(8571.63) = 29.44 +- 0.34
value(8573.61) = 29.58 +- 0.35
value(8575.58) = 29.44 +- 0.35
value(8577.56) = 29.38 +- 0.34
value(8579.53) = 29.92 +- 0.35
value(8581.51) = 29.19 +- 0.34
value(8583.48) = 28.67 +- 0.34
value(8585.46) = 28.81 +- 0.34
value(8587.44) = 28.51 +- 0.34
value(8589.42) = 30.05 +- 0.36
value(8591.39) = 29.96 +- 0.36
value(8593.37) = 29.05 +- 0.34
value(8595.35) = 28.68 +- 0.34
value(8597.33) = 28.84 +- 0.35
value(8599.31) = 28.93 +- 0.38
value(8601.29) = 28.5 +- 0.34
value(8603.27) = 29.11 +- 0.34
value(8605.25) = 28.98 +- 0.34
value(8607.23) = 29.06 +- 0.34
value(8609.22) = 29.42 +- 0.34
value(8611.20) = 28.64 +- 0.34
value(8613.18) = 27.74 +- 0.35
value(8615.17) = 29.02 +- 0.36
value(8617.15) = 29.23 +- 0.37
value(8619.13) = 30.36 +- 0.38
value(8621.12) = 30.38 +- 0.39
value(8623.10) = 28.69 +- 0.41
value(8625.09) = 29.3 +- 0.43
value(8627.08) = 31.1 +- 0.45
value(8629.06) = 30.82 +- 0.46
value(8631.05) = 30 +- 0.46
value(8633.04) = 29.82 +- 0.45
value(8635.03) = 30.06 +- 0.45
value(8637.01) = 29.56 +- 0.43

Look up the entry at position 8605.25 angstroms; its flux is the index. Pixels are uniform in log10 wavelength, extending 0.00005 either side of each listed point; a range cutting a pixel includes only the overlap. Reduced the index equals 28.98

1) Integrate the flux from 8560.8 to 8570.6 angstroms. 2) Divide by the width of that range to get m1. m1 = 29.2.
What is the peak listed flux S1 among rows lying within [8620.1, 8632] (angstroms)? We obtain 31.1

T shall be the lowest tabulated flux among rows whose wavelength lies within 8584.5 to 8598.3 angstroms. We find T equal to 28.51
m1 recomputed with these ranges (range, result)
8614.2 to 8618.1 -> 29.2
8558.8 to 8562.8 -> 29.1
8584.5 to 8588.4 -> 28.6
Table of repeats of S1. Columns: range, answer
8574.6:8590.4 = 30.05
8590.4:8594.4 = 29.96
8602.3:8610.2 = 29.42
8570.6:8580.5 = 29.92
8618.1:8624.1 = 30.38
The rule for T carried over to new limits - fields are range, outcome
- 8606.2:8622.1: 27.74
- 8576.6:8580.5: 29.38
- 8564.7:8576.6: 28.87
